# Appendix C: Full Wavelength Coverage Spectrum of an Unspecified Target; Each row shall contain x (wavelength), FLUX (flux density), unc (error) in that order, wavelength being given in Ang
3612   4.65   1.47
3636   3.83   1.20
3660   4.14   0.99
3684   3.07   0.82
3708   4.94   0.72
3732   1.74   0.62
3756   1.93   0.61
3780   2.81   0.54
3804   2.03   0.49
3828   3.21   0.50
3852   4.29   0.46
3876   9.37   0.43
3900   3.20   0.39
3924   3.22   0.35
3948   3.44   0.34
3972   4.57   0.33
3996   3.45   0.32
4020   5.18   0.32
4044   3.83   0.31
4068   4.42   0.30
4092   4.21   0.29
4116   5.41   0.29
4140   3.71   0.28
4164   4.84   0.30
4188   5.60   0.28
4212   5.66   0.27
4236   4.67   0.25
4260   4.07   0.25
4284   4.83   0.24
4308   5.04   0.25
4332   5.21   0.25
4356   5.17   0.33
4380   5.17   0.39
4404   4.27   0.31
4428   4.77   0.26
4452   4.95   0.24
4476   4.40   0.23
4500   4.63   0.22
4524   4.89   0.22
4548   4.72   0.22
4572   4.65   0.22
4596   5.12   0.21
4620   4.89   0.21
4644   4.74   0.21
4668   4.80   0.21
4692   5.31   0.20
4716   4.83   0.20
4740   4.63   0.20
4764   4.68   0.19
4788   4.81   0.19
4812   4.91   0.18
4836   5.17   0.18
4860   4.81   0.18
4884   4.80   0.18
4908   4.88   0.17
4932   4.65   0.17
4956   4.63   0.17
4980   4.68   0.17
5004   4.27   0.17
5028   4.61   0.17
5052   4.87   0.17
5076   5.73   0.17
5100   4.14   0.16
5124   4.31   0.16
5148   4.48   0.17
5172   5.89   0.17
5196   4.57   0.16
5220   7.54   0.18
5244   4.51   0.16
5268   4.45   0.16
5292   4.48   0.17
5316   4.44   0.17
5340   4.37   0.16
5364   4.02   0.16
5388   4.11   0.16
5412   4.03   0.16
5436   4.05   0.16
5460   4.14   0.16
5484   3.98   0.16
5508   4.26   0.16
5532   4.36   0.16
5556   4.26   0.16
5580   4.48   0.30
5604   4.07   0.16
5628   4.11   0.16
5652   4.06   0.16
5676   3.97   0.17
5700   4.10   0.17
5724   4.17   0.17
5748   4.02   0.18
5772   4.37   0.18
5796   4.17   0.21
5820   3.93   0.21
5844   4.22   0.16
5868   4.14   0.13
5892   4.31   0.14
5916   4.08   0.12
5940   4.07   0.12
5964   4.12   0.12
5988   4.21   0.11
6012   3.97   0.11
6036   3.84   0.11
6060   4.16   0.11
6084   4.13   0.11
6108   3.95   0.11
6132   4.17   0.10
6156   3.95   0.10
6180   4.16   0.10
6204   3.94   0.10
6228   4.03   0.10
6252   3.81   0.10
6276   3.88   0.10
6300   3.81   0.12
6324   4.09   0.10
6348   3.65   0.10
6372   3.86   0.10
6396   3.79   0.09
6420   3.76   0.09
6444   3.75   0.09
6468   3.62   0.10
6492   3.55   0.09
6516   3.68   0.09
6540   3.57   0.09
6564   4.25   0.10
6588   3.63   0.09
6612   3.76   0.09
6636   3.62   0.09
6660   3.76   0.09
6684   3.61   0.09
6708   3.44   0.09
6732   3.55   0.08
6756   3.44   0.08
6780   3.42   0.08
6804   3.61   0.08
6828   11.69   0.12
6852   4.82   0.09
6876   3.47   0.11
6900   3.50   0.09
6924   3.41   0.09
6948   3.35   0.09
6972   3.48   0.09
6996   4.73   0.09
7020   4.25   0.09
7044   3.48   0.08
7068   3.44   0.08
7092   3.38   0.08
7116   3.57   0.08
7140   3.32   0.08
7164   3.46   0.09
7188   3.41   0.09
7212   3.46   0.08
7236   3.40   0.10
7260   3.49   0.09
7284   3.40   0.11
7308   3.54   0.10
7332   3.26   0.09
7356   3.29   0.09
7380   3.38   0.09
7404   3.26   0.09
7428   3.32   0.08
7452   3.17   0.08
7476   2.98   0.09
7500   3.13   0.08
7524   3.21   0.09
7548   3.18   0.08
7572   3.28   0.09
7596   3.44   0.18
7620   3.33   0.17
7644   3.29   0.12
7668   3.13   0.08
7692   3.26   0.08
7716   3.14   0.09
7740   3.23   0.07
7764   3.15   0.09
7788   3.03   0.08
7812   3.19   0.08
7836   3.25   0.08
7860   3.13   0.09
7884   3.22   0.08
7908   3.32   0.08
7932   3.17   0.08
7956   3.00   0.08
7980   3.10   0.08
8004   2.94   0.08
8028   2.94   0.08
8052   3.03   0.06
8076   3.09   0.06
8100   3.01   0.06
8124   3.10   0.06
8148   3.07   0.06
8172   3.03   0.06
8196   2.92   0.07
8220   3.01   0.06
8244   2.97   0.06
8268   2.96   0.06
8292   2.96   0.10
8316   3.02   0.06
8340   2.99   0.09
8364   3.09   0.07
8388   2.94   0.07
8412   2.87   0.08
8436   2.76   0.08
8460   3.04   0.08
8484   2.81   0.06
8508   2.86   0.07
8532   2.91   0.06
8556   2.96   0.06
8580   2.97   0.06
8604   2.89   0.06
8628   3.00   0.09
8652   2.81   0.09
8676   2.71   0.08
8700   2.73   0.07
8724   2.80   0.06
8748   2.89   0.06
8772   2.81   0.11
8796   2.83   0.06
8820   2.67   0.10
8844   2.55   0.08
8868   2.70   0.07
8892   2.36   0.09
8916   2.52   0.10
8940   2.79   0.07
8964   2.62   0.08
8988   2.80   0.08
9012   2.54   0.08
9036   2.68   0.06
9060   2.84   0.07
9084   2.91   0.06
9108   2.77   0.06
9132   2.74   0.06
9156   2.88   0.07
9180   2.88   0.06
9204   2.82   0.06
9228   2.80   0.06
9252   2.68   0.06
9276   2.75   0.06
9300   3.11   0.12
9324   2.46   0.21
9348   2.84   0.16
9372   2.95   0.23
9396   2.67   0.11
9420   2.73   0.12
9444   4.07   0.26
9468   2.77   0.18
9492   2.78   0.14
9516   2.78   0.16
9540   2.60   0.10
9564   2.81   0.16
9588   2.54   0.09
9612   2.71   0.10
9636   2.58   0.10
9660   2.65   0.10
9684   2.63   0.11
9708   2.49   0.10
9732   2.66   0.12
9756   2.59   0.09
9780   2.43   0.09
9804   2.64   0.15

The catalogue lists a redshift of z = 0.04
